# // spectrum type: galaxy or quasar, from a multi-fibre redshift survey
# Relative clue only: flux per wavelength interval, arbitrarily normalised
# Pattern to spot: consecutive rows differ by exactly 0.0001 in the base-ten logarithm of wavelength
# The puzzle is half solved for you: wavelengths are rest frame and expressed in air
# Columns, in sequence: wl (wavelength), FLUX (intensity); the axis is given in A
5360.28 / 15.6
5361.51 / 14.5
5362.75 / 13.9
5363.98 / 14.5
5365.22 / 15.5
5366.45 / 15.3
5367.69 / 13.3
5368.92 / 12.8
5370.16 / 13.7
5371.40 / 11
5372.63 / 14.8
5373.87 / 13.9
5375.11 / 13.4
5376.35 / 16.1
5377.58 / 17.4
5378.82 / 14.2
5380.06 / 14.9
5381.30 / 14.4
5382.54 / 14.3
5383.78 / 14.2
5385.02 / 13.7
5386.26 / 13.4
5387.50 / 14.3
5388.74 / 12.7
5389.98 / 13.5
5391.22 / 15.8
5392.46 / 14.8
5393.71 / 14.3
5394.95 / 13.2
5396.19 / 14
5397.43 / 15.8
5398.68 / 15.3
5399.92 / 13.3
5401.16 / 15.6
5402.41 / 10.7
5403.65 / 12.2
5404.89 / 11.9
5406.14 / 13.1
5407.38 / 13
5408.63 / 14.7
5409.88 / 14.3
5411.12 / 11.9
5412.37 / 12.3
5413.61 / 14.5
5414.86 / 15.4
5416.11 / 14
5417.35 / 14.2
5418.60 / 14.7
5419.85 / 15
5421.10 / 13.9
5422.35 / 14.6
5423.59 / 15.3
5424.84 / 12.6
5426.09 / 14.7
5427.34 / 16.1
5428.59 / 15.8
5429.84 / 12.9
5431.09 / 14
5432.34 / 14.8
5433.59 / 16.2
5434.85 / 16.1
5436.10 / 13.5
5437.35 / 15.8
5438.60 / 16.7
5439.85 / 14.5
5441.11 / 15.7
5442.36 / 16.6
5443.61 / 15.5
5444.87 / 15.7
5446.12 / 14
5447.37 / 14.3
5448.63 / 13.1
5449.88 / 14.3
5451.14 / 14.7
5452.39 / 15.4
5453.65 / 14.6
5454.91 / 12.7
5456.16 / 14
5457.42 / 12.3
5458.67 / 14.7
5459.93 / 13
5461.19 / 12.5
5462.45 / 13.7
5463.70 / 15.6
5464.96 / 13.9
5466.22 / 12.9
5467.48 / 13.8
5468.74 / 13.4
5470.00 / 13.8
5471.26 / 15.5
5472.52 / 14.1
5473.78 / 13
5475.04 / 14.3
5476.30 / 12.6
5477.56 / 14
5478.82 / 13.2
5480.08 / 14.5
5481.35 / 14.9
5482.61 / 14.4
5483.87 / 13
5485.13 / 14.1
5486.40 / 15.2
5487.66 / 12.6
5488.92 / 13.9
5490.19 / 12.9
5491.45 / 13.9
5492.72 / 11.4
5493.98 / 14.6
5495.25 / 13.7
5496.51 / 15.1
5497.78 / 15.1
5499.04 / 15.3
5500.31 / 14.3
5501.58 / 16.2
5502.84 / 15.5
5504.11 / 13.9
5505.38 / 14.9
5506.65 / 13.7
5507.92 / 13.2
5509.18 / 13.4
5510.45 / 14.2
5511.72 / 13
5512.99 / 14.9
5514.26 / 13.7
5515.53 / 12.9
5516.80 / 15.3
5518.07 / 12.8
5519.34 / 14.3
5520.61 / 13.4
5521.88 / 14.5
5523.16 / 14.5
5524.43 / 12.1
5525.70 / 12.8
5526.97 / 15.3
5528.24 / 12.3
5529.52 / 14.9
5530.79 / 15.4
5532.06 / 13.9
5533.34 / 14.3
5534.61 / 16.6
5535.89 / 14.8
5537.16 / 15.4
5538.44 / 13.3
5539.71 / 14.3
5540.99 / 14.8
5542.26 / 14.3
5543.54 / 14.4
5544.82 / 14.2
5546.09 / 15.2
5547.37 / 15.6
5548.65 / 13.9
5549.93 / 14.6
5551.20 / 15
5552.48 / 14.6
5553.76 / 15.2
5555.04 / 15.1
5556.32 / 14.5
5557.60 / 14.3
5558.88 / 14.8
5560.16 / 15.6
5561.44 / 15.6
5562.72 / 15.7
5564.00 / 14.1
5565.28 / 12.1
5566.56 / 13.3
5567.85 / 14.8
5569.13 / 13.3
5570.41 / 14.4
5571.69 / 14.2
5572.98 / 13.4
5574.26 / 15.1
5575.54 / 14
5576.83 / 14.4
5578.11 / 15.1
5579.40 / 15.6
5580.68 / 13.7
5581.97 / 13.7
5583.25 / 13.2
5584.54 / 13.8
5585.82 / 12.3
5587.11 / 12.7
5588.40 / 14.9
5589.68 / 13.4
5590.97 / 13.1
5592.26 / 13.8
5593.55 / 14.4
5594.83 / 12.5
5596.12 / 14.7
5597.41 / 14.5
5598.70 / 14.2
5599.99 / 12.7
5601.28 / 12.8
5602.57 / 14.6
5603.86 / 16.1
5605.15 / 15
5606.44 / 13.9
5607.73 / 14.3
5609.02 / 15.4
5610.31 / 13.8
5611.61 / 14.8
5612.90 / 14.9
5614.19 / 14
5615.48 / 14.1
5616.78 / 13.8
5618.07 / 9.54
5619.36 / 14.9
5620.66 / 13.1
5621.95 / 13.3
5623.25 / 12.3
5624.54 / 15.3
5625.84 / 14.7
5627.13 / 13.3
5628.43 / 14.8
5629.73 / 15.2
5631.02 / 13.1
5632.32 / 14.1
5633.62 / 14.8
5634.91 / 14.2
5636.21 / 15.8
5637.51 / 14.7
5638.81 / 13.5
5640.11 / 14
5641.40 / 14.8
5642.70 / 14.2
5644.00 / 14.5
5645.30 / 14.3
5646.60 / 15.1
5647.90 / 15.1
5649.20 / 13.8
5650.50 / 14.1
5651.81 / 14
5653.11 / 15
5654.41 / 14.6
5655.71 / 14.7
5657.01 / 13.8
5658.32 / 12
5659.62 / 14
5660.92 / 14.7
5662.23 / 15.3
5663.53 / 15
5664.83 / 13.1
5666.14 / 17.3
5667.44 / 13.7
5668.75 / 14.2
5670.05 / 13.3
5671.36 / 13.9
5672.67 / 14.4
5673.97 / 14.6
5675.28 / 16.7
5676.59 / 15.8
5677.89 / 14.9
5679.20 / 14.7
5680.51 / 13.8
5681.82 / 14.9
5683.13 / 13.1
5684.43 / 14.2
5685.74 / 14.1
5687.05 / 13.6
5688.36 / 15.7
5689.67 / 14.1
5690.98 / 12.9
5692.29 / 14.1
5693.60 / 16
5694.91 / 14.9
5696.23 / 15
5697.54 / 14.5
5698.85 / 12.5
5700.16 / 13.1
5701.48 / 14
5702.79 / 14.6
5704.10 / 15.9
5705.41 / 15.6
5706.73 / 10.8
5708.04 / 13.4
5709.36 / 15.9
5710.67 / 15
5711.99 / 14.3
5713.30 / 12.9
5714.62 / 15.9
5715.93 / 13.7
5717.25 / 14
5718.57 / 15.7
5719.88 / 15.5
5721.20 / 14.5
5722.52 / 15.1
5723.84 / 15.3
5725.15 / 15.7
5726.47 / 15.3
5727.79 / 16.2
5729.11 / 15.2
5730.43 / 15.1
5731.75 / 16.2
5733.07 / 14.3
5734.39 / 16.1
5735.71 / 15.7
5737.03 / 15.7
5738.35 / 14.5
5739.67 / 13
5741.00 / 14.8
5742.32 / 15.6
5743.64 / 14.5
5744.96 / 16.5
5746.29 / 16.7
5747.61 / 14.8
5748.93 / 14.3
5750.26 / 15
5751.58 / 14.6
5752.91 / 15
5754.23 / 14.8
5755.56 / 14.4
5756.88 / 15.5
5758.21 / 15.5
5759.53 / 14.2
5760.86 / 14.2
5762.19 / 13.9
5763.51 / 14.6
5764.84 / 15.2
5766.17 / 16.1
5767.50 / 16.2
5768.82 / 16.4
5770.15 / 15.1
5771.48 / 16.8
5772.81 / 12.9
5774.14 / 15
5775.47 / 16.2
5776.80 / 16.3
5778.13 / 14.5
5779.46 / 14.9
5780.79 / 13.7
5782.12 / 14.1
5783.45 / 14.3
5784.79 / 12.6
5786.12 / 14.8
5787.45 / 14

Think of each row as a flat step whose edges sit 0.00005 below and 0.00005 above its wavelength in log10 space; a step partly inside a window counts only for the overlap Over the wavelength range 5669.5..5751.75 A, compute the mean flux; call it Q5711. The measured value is 14.7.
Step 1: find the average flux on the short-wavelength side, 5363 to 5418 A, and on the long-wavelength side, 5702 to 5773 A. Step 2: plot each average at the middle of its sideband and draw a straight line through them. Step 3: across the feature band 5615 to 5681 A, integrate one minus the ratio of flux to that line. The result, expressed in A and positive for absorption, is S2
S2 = 2.0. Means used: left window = 14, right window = 15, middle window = 14.3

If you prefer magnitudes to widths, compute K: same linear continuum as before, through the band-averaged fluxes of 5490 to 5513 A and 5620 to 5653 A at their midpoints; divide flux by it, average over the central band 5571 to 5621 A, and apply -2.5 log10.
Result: 0.02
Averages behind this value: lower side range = 14.2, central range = 14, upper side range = 14.3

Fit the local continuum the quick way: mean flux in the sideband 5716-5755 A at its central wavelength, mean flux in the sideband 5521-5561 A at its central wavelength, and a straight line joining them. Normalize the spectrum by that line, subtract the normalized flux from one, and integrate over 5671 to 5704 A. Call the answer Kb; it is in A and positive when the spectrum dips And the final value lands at 1.2 A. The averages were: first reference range 14.5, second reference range 15.1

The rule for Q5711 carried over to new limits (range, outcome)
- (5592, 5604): 14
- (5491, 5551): 14.3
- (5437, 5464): 14.5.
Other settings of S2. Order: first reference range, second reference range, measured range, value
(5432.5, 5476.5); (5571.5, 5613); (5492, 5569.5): -0.7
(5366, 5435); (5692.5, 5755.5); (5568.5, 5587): 0.7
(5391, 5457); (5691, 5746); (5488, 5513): 0.6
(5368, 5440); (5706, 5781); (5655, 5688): 0.9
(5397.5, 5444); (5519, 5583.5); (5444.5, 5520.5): 2.1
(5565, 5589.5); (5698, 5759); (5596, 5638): 0.1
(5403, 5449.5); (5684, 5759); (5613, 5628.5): 1.1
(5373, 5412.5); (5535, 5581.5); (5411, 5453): -1.8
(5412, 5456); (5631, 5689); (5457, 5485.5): 1.7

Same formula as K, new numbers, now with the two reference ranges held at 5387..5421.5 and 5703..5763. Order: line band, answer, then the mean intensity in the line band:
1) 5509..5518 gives 0.03 mag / 13.9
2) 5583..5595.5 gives 0.08 mag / 13.4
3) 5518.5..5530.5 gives 0.03 mag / 13.8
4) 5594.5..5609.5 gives 0.02 mag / 14.2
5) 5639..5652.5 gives 0.02 mag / 14.4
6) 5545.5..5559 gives -0.03 mag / 14.8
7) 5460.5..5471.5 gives 0.02 mag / 13.8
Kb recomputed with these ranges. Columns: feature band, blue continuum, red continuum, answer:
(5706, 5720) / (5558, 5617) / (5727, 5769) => 0.6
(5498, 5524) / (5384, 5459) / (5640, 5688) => 0.3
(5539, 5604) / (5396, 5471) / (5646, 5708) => 0.3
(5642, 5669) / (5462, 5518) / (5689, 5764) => 0.2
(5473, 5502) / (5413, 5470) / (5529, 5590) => 0.9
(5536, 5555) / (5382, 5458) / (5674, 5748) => -0.2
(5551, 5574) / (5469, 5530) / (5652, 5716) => -0.5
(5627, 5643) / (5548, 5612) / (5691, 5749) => 0.1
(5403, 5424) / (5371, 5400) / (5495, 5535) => 0.7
